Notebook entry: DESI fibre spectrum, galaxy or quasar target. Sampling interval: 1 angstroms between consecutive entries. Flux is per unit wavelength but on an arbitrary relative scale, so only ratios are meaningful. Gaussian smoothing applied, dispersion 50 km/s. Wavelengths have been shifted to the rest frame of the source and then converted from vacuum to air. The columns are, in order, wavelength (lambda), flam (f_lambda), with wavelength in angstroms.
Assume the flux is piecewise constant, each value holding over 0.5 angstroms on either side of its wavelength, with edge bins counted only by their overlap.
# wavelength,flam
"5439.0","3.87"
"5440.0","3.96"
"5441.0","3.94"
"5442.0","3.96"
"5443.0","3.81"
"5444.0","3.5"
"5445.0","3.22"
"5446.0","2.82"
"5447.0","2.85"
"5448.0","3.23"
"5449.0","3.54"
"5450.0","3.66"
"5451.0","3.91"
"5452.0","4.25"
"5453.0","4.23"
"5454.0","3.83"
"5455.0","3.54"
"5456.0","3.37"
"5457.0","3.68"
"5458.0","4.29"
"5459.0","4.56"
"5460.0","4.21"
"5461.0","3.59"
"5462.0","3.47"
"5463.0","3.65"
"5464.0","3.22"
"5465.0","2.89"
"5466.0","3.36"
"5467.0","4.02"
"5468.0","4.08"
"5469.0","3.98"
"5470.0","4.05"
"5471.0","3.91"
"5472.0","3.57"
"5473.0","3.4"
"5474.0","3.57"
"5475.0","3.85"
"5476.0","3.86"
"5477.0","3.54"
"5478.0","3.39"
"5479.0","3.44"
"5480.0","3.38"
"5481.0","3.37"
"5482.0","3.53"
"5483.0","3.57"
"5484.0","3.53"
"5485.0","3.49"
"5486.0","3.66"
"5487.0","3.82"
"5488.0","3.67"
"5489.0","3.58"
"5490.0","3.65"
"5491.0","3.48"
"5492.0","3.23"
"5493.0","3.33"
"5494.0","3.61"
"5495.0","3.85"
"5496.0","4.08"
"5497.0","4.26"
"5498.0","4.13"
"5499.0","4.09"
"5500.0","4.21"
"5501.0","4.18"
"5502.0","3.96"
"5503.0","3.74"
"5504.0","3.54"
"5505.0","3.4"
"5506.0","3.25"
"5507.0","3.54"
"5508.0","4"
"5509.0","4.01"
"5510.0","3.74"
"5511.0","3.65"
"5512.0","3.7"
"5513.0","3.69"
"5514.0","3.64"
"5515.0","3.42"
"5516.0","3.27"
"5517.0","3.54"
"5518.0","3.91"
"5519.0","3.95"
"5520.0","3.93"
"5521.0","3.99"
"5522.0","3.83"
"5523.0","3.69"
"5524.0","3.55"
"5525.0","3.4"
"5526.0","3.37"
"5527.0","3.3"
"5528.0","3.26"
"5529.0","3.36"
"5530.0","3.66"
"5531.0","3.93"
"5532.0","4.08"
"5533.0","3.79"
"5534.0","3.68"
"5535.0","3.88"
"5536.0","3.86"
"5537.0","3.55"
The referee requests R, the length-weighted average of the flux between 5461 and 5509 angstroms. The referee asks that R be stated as 3.67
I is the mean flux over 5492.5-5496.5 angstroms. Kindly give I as 3.72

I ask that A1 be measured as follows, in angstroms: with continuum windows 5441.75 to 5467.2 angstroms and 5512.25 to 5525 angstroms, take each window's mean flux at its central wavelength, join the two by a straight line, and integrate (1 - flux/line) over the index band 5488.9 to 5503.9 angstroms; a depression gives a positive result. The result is -0.6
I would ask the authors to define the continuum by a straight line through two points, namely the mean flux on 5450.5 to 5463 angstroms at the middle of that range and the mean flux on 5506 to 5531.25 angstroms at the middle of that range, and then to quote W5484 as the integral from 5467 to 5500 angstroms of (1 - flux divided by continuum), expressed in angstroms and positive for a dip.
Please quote 0.8 angstroms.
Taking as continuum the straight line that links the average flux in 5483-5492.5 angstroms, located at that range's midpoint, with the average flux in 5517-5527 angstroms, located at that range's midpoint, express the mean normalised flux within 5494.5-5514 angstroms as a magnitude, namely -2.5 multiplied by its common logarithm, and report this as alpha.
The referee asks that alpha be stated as -0.06 mag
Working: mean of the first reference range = 3.57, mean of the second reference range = 3.7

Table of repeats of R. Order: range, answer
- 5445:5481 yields 3.65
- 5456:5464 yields 3.84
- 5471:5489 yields 3.58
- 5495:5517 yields 3.78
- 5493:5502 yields 4.01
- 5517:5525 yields 3.79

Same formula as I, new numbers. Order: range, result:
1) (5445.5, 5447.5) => 2.83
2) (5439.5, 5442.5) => 3.95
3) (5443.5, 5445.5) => 3.36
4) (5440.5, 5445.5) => 3.69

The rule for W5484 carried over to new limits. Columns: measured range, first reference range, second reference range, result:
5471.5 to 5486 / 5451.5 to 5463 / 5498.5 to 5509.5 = 1.2 angstroms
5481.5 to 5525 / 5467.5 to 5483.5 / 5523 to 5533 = -1.3 angstroms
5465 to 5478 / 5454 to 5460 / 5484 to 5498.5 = 0.3 angstroms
